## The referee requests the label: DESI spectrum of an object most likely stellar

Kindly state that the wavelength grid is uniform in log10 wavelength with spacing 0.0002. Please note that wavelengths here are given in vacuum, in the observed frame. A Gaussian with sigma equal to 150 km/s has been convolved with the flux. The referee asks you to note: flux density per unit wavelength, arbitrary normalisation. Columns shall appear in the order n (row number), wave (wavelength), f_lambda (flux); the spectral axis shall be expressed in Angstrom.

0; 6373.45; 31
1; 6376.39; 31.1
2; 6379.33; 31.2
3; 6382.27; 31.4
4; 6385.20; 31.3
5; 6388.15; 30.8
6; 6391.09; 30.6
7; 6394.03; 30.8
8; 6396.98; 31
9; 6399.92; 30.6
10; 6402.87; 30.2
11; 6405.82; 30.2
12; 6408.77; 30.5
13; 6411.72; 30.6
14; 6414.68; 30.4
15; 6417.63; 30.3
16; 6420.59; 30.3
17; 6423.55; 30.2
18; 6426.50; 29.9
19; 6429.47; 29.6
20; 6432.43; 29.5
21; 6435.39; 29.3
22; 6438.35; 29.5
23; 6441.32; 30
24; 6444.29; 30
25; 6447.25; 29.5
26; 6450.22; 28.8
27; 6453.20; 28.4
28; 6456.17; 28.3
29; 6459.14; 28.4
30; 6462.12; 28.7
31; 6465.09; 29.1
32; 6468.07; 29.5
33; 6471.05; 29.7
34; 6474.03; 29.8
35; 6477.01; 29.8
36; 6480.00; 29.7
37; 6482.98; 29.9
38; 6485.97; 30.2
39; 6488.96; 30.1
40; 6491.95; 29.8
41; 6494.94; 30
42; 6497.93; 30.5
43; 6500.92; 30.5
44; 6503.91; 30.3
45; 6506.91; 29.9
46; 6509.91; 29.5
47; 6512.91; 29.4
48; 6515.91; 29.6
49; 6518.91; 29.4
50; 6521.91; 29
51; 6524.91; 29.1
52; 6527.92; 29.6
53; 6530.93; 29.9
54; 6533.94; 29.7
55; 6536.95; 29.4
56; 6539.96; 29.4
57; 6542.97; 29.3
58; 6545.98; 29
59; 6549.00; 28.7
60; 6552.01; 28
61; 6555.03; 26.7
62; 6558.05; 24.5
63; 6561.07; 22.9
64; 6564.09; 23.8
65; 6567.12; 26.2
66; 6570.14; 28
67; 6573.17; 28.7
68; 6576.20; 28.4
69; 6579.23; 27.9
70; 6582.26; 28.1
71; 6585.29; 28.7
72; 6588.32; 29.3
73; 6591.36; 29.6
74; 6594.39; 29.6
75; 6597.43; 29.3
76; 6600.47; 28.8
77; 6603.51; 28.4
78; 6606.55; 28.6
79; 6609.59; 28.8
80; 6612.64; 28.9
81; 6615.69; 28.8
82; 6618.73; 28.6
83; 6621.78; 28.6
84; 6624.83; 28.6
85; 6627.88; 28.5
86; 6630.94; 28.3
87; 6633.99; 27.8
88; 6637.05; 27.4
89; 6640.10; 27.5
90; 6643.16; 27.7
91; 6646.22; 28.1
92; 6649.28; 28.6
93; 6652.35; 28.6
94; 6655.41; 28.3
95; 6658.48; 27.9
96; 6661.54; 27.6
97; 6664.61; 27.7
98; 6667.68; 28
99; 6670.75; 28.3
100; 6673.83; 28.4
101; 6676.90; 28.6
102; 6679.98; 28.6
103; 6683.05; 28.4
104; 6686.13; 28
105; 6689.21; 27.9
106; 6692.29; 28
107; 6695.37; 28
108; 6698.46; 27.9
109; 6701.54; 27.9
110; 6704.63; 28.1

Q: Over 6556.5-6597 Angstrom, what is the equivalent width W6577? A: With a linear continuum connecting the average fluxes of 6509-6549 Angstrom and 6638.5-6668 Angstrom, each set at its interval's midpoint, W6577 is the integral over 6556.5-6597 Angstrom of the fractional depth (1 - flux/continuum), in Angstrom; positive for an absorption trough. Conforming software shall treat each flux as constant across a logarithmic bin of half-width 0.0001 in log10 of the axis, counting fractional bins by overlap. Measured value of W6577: 2.0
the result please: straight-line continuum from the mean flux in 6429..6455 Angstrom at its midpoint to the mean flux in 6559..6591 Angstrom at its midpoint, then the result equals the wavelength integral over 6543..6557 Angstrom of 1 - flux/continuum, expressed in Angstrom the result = -0.2 Angstrom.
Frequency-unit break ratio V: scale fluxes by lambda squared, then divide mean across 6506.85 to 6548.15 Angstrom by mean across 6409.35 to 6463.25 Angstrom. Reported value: 1.0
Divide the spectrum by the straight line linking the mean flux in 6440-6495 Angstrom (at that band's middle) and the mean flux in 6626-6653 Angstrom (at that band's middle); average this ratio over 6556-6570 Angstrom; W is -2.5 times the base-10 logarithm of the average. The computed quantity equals 0.16 mag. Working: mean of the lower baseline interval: 29.4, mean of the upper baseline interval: 28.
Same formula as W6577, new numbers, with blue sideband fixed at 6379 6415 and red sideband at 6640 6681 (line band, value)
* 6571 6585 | 0.3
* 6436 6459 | 0.8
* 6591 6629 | -0.3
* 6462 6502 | 0.1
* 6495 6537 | -0.2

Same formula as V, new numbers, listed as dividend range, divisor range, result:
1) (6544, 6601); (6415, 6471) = 0.98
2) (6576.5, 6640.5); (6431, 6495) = 1.02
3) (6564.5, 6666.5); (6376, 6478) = 1.00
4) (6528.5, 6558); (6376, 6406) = 0.98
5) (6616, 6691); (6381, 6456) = 1.01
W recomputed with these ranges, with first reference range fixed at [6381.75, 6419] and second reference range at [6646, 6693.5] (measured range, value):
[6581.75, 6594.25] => -0.01 mag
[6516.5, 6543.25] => 0.00 mag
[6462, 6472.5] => 0.03 mag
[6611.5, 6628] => 0.00 mag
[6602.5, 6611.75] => 0.01 mag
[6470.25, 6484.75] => 0.01 mag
